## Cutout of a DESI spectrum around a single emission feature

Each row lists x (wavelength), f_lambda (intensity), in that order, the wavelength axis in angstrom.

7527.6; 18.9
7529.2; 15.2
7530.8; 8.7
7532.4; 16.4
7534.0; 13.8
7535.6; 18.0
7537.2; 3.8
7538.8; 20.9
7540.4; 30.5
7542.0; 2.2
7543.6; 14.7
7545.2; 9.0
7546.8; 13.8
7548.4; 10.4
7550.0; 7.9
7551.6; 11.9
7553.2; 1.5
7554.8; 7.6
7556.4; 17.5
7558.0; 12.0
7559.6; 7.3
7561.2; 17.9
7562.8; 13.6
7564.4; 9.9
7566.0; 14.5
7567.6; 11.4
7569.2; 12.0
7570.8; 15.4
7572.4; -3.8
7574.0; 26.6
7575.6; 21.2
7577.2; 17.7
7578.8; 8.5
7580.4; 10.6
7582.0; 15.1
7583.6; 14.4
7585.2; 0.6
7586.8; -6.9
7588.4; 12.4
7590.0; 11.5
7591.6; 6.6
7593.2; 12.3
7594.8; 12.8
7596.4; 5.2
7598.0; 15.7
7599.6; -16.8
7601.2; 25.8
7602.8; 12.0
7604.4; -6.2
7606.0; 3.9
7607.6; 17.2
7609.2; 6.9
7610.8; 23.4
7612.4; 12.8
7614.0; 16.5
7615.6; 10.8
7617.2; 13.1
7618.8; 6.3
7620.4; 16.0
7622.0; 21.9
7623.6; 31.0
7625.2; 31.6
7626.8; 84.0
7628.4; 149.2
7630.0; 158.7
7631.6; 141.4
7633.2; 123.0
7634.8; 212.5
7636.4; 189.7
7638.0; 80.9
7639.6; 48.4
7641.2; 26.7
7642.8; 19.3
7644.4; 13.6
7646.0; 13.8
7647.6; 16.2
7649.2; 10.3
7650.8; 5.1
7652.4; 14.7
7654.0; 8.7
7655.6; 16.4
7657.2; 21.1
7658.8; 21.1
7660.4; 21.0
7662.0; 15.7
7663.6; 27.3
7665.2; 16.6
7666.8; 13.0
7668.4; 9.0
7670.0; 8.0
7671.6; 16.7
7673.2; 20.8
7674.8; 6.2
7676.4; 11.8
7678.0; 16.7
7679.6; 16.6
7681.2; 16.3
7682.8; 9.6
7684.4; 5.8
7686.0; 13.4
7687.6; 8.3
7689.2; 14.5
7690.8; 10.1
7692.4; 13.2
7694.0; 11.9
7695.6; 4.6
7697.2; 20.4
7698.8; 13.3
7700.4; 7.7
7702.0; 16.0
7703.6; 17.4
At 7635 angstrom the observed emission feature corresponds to [O II] 3727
